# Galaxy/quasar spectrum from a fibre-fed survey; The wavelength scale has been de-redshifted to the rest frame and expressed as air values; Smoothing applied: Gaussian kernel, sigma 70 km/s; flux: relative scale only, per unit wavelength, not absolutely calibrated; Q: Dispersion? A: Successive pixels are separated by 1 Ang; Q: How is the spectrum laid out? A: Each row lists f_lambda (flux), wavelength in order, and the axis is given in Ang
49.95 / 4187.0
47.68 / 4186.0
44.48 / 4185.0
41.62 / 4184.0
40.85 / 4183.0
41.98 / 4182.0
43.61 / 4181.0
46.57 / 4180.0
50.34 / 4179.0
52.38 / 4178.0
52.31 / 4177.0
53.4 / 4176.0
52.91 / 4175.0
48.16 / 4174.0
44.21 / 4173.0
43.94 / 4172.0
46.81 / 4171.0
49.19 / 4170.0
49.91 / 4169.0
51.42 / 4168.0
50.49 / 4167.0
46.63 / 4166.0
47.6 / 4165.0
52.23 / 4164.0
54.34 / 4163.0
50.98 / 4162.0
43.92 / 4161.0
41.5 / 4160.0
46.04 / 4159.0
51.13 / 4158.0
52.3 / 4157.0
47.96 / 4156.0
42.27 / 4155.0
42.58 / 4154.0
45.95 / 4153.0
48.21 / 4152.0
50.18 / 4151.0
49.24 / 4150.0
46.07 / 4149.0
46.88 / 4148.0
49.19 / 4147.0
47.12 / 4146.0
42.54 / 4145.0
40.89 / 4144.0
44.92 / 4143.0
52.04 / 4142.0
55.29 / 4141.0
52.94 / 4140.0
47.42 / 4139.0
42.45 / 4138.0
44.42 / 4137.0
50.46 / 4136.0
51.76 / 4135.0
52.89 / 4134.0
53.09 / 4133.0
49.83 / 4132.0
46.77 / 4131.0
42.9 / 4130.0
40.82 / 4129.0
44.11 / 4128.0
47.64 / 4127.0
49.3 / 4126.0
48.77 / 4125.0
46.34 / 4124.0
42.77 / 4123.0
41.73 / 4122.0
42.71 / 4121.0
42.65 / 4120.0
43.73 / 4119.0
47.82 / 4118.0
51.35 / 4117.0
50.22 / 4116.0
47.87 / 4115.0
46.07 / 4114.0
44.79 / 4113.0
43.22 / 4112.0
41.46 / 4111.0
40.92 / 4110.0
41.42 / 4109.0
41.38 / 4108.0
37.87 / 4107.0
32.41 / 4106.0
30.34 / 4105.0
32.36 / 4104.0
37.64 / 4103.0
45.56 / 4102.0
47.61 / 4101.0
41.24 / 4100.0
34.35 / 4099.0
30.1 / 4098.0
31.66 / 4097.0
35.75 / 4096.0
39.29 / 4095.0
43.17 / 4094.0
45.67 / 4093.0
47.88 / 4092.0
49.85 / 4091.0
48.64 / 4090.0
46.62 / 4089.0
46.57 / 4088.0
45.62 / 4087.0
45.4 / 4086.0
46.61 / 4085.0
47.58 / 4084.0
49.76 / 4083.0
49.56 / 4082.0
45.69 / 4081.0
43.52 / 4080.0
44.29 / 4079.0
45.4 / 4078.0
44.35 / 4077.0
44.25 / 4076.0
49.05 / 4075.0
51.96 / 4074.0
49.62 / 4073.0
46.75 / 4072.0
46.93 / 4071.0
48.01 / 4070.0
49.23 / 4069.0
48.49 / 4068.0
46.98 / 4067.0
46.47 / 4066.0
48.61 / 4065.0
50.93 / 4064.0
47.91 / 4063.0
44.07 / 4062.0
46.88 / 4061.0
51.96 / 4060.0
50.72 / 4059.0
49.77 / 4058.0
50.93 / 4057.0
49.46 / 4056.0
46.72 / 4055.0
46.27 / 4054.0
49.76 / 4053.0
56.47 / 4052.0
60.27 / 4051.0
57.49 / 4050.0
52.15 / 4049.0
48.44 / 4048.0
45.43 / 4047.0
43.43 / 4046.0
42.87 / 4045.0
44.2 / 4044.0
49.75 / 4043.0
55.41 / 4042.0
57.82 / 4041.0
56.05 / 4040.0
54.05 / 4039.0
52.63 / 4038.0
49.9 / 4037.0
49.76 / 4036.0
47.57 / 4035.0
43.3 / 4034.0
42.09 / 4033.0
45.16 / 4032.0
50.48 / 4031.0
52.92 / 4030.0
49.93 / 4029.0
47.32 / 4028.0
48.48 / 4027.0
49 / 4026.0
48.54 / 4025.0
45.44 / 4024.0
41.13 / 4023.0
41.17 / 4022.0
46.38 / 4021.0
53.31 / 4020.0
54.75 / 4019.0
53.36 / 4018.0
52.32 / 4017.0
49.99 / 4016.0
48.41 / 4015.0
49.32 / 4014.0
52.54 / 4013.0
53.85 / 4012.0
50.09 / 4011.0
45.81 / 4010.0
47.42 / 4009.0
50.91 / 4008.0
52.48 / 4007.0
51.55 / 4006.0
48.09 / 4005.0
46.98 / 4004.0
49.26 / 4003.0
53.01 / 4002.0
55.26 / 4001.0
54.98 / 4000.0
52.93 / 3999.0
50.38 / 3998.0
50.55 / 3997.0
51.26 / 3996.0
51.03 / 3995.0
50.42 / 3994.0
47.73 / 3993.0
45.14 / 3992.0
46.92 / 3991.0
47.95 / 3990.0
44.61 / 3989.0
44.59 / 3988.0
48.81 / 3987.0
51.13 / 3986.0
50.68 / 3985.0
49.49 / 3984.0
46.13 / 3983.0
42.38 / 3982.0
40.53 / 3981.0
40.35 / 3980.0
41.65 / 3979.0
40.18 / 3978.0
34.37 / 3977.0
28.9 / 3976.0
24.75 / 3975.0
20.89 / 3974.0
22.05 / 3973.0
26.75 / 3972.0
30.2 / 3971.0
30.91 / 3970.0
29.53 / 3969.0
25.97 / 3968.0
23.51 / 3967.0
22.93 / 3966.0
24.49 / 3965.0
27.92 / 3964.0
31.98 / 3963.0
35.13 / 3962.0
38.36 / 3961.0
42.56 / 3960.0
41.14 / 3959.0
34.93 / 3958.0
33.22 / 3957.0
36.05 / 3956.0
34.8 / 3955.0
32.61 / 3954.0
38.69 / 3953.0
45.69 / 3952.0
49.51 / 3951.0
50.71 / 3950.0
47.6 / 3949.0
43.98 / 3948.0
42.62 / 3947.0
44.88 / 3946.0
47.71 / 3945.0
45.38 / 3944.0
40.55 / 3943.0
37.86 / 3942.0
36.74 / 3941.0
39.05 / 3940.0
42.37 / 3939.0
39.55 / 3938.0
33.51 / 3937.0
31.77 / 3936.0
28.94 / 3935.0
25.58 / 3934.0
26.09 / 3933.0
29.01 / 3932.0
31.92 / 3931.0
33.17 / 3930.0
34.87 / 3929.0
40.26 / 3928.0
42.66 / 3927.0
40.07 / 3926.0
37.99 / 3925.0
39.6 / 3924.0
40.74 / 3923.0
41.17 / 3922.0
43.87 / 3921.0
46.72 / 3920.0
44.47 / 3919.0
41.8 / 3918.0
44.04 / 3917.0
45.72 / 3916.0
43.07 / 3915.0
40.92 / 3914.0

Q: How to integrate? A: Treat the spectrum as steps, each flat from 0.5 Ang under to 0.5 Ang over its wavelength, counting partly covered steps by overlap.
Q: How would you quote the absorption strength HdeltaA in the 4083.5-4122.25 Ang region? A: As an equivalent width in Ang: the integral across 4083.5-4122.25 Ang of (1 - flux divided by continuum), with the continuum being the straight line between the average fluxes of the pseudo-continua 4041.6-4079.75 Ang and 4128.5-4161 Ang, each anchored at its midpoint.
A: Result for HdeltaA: 4.5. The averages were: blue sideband 48.7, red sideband 47.4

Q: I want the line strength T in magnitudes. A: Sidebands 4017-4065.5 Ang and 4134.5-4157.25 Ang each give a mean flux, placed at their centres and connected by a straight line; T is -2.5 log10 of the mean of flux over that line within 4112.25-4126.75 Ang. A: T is 0.04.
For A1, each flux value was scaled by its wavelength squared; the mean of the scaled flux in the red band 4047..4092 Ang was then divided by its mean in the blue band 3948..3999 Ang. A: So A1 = 1.3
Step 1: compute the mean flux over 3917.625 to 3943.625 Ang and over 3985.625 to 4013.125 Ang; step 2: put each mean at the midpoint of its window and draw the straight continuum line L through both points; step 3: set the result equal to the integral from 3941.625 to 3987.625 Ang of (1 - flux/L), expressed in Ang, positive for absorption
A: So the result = 6.2 Ang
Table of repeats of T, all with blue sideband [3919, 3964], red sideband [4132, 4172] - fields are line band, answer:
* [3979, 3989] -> -0.130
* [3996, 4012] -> -0.220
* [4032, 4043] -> -0.176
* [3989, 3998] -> -0.188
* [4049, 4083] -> -0.106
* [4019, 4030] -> -0.128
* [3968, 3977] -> 0.422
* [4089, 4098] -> 0.081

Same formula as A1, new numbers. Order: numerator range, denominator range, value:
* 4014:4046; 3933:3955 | 1.29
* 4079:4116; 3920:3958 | 1.19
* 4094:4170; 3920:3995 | 1.29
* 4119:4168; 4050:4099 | 1.04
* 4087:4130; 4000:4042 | 0.89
